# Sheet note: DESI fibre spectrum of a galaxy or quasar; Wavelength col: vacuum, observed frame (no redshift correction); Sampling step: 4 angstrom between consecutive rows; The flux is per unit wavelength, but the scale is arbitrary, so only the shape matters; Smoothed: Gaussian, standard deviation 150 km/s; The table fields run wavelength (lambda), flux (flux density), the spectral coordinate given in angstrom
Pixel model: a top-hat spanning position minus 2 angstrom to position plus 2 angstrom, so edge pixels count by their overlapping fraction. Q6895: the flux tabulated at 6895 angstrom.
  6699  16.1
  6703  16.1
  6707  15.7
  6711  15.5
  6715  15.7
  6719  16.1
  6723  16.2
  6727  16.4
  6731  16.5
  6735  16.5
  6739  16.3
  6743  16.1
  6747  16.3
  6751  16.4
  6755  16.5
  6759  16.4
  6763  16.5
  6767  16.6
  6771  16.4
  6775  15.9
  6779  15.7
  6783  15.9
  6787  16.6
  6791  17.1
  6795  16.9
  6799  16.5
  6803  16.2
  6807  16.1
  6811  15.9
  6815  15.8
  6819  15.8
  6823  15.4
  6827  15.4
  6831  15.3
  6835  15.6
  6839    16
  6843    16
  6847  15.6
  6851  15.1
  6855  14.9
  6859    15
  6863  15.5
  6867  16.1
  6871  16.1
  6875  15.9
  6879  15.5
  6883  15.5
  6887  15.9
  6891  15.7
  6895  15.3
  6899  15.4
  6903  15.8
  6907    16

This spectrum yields 15.3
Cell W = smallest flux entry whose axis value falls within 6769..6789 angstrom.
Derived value 15.7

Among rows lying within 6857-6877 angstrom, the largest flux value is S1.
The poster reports 16.1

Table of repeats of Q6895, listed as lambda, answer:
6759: 16.4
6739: 16.3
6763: 16.5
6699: 16.1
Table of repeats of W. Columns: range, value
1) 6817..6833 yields 15.3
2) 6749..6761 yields 16.4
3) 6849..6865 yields 14.9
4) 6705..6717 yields 15.5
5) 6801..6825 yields 15.4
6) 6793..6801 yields 16.5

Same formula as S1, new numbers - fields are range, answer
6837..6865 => 16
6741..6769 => 16.6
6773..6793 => 17.1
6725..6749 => 16.5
